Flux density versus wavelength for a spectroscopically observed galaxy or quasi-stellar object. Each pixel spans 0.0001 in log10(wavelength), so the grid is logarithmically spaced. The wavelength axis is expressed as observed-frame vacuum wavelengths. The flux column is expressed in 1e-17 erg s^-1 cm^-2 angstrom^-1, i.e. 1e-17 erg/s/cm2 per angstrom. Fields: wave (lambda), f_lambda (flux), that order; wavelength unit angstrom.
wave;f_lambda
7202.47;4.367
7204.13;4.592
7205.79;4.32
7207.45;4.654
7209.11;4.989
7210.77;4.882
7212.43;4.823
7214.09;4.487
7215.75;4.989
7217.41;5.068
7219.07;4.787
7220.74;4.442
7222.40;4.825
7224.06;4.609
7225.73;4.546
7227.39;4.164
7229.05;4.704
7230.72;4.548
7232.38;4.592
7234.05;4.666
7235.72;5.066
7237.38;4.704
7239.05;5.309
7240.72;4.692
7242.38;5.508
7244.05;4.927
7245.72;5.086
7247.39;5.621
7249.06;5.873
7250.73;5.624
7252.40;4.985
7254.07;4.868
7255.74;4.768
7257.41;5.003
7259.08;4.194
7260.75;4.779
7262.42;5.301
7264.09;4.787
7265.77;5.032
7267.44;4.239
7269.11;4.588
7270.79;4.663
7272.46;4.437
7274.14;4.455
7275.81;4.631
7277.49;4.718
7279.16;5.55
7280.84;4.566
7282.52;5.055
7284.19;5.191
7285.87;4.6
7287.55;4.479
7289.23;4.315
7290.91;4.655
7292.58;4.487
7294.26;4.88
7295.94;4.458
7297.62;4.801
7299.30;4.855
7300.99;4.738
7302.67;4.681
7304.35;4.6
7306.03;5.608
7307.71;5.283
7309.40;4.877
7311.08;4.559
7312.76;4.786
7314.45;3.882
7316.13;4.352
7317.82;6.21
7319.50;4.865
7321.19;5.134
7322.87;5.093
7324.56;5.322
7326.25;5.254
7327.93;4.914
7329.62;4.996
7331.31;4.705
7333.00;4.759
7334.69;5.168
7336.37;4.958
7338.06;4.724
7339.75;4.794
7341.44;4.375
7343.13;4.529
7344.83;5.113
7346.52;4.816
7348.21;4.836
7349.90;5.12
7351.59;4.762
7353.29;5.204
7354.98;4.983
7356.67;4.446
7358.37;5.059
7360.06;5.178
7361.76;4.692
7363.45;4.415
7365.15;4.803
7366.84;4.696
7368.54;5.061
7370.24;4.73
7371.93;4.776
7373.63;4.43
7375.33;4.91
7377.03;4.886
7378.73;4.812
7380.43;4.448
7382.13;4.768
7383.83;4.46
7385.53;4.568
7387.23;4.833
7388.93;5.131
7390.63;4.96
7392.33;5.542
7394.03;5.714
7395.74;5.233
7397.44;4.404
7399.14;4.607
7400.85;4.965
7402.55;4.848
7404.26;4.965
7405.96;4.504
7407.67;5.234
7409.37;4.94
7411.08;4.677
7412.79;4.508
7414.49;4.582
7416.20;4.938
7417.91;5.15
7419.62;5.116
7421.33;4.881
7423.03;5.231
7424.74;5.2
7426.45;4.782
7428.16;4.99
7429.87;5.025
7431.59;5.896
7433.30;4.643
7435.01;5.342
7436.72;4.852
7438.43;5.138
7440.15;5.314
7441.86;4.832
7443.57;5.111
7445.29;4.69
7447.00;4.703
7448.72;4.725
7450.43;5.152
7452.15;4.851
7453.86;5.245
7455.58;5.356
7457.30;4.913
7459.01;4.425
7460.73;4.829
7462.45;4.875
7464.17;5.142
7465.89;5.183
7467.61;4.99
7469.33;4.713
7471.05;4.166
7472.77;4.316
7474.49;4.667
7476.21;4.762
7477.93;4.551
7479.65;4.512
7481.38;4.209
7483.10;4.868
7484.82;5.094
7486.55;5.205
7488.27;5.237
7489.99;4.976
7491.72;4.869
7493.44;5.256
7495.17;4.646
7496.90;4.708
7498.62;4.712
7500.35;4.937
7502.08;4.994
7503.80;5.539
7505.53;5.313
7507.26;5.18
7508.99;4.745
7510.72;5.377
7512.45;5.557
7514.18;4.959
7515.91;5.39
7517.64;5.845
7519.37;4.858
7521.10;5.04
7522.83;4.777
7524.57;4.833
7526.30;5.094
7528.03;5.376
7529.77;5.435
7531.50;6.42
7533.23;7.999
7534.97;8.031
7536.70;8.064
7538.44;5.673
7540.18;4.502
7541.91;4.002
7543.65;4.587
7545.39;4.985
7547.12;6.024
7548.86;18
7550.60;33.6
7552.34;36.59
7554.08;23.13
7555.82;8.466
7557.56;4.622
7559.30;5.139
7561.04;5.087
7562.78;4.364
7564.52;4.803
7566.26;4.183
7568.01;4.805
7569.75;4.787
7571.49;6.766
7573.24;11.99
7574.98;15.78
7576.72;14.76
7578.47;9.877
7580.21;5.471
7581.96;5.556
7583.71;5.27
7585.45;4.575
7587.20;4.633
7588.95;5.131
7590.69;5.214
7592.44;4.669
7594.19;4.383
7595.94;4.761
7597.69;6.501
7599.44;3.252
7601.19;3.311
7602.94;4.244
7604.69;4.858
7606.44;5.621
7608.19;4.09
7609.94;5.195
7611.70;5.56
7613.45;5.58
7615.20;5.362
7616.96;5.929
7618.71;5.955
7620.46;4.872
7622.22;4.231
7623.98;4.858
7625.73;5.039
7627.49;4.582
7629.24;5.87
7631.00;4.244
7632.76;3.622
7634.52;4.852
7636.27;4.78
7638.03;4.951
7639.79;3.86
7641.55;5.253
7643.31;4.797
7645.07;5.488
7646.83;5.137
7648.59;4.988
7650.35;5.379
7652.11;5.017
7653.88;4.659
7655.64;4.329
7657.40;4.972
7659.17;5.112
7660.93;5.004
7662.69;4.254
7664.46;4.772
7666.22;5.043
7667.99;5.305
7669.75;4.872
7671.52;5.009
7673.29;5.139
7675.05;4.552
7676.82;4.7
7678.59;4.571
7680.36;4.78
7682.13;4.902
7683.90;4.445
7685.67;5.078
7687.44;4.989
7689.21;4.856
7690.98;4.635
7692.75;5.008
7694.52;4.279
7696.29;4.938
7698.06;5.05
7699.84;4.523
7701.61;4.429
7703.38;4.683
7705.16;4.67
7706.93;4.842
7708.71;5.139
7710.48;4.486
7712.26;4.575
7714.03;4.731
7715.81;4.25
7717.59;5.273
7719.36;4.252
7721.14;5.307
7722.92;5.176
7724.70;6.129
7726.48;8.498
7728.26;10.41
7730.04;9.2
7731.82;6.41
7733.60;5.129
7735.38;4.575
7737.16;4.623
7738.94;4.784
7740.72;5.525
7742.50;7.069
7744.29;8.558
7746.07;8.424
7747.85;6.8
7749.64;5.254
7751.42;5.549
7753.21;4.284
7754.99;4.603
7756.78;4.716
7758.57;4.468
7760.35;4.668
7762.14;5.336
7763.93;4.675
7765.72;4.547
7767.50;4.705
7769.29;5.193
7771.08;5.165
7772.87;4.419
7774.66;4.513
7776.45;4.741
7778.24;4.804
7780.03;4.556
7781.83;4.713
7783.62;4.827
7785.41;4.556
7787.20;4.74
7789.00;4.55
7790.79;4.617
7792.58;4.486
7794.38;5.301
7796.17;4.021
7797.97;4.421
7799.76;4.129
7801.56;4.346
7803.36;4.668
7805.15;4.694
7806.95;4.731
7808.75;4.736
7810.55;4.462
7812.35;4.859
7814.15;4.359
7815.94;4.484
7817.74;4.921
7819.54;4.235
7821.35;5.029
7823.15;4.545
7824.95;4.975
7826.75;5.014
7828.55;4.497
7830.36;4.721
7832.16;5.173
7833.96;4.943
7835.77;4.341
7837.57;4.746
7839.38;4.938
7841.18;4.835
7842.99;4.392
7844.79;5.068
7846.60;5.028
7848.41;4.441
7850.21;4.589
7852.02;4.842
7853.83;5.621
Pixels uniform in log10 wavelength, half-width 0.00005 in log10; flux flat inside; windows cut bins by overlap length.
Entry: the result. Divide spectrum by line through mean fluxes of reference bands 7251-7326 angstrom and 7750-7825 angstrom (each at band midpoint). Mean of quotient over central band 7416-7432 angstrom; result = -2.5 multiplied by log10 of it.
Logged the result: -0.07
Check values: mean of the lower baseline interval 4.81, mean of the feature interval 5.11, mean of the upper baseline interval 4.68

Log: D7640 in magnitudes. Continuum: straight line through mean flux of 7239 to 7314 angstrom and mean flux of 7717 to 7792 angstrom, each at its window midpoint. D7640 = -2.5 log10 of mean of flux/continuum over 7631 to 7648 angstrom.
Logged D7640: 0.130 mag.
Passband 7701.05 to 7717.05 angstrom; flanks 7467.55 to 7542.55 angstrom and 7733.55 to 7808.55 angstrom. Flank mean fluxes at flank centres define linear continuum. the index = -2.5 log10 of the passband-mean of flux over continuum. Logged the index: 0.09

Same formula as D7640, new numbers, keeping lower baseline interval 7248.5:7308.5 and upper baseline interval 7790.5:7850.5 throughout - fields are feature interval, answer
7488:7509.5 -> -0.05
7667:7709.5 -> -0.02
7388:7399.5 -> -0.07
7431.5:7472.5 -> -0.04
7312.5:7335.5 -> -0.03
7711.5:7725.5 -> -0.06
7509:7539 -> -0.21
